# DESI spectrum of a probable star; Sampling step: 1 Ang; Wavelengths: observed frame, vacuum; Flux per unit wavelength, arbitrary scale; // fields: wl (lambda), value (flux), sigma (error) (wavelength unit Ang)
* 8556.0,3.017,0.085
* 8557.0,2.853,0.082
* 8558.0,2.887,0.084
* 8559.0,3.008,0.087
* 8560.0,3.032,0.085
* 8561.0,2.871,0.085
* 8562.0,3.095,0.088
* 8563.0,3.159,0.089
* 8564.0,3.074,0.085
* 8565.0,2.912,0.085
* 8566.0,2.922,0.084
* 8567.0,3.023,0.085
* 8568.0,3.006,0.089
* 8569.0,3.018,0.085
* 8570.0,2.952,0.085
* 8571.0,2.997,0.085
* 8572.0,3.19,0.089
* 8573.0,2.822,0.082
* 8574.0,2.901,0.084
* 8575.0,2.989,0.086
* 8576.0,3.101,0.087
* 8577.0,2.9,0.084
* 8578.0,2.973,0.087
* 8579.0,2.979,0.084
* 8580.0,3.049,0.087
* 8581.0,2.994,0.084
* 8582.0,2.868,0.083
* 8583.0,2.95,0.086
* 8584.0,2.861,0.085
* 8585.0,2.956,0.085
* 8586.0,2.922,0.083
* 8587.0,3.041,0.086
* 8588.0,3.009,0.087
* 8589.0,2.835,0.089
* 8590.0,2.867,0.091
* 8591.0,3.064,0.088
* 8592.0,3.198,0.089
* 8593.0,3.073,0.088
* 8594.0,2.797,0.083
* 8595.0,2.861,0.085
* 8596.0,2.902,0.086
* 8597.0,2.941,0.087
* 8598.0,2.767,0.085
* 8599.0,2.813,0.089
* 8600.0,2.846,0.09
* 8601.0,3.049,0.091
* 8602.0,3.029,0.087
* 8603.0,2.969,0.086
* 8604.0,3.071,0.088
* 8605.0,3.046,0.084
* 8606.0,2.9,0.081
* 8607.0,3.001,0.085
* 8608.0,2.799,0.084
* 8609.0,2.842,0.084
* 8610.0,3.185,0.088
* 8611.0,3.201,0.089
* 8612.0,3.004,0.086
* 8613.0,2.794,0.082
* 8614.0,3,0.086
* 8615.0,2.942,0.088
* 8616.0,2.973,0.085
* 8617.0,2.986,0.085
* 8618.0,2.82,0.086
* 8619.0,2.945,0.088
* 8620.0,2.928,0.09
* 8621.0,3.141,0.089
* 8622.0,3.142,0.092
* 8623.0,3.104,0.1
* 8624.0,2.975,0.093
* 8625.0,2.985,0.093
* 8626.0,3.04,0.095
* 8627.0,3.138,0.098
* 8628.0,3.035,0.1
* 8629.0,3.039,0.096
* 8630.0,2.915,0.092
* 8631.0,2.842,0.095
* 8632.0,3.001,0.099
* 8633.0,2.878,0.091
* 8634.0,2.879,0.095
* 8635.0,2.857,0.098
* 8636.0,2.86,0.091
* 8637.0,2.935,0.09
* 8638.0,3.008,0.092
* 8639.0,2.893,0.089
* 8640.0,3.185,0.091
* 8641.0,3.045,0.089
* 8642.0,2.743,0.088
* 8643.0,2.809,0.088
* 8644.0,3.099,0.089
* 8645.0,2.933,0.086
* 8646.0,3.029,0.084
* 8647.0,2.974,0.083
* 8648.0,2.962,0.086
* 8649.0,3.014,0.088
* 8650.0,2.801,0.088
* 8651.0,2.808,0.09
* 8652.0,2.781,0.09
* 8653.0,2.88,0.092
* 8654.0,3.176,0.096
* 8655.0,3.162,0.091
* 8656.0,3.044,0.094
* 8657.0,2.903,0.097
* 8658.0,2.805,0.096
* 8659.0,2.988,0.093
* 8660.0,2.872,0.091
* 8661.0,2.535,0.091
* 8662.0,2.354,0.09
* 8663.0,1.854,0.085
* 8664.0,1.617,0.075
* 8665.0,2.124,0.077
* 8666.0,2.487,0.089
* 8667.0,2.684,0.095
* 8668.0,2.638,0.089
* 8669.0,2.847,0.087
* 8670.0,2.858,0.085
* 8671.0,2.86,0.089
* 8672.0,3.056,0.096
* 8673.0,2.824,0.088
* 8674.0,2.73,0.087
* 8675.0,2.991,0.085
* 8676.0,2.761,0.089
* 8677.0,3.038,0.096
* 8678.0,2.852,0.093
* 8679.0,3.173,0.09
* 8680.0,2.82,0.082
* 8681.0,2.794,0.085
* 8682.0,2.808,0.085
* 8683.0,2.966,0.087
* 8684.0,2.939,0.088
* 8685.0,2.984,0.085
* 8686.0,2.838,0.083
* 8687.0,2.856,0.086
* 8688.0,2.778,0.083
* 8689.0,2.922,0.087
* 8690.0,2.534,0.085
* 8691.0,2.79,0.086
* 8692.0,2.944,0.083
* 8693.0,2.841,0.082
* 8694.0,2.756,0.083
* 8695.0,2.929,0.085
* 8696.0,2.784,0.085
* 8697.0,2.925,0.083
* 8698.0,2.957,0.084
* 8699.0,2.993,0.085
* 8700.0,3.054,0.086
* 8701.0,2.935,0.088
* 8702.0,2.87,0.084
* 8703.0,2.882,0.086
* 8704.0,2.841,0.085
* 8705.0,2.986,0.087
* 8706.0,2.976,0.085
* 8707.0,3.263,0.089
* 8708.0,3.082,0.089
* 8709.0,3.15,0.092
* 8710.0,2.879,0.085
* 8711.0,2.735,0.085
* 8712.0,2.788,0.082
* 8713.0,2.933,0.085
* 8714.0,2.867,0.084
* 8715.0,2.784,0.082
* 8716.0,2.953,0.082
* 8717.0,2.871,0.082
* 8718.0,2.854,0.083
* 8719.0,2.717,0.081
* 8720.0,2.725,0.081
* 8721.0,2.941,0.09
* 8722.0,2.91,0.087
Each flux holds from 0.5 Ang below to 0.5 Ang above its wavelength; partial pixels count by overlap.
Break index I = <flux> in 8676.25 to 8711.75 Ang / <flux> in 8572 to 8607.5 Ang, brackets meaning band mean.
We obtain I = 0.98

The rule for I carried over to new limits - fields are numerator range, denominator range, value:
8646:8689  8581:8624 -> 0.94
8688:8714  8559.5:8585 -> 0.97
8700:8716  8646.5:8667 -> 1.08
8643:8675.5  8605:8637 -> 0.93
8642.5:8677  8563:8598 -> 0.94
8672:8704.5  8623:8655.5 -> 0.97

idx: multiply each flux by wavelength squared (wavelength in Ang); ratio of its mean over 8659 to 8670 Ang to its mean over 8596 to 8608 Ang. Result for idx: 0.84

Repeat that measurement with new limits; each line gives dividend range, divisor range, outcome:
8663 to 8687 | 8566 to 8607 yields 0.95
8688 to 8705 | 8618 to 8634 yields 0.97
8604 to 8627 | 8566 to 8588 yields 1.02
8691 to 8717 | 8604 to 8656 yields 1.00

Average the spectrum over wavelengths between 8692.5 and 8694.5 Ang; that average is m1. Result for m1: 2.8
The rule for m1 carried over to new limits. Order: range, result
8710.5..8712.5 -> 2.76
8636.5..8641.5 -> 3.01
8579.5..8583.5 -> 2.97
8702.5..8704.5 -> 2.86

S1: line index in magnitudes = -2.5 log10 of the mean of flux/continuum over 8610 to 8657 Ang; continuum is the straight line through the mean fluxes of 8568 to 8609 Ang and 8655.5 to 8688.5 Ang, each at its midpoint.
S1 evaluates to -0.05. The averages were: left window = 2.96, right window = 2.75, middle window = 2.97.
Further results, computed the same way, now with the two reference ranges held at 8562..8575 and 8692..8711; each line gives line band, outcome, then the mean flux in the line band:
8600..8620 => 0.004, 2.97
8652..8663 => 0.053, 2.82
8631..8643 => 0.017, 2.93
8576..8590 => 0.016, 2.95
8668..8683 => 0.028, 2.88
